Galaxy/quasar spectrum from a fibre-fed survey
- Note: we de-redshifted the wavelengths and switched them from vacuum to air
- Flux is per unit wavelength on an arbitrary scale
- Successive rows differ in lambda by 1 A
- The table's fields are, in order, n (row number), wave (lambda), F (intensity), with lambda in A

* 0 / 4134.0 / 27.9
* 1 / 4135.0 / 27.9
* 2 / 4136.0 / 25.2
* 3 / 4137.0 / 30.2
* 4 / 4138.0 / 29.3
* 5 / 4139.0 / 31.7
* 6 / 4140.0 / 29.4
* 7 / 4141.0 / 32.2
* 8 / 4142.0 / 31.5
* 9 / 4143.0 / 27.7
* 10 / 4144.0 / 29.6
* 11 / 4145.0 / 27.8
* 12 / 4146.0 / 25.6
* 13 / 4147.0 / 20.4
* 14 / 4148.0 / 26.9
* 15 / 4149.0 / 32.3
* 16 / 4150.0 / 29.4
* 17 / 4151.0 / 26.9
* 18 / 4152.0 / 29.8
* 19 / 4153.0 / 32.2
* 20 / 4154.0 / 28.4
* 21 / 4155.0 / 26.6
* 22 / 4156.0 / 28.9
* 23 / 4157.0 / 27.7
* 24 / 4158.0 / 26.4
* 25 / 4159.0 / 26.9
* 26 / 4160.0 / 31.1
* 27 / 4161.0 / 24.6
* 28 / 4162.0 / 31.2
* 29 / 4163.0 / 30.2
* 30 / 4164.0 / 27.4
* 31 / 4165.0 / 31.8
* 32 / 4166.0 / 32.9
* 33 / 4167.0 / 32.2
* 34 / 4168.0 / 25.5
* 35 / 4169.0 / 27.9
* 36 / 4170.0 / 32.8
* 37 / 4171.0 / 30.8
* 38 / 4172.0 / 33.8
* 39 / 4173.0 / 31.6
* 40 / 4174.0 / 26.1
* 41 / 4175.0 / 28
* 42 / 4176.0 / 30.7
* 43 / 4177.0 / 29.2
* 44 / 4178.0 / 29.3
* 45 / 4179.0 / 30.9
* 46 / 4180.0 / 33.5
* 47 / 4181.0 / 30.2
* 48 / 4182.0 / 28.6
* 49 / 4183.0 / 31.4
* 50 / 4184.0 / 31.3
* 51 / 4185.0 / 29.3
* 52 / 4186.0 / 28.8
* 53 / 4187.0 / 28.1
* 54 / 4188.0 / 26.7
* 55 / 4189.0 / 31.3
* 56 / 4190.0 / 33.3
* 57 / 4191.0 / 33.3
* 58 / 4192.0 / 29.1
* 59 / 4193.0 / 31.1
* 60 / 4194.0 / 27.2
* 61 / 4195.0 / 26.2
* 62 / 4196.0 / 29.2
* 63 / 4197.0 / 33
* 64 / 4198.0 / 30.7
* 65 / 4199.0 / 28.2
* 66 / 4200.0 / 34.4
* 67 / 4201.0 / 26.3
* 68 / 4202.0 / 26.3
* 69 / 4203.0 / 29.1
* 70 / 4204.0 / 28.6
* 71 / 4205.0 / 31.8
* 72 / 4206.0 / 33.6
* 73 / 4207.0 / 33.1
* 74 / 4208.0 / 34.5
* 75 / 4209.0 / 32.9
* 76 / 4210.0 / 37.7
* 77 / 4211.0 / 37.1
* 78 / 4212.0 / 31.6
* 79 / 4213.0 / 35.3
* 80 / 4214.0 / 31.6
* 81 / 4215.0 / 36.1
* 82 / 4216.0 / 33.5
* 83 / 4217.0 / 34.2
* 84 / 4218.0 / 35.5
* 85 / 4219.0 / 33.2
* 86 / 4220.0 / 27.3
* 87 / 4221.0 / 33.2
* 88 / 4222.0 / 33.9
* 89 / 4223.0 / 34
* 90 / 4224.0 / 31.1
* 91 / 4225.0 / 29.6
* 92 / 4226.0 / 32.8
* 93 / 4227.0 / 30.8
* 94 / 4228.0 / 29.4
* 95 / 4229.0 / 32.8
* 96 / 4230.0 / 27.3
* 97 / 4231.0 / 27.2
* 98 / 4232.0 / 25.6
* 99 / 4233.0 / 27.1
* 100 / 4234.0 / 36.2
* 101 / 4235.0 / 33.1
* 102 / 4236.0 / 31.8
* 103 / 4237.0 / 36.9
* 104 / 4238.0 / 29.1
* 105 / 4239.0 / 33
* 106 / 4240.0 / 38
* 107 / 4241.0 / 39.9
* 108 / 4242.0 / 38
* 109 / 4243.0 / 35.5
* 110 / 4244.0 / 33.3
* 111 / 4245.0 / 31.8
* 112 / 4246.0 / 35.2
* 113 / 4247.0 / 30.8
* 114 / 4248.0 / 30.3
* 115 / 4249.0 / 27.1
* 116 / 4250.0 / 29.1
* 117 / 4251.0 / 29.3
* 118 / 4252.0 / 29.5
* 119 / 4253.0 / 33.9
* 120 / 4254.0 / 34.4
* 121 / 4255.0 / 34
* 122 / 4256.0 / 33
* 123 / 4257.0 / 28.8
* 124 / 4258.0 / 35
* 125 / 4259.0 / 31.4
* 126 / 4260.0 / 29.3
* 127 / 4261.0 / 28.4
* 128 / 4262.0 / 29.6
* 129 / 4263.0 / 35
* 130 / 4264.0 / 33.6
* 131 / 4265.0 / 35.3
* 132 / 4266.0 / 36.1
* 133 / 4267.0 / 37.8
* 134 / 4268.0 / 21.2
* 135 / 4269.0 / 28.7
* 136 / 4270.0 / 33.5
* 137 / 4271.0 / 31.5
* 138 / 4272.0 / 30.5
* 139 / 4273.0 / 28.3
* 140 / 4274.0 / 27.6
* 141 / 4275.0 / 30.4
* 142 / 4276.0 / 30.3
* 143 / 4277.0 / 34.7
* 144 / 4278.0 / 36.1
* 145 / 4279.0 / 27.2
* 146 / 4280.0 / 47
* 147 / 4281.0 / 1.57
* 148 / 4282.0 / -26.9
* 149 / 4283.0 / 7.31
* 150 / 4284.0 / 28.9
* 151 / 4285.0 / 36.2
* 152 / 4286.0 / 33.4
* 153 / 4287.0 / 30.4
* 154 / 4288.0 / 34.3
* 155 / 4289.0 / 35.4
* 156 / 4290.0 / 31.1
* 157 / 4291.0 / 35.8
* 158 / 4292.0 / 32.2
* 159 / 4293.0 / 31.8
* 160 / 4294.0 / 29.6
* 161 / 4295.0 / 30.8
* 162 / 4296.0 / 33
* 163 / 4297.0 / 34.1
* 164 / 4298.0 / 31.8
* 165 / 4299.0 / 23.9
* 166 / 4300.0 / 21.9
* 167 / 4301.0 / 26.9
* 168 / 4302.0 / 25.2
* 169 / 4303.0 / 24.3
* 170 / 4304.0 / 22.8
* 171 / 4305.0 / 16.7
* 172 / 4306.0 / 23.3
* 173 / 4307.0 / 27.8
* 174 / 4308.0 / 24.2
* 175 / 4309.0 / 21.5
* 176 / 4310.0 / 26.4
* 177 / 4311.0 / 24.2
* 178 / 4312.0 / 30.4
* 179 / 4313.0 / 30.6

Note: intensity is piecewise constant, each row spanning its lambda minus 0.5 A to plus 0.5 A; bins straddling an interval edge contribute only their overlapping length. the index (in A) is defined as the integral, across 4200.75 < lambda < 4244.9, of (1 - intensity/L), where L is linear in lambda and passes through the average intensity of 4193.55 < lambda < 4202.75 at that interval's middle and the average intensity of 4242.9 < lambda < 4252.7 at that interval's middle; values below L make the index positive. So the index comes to -3.6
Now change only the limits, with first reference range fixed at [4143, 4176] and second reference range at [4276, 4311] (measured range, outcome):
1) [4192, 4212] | -2.10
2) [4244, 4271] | -4.48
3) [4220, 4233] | -1.26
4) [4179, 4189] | -0.51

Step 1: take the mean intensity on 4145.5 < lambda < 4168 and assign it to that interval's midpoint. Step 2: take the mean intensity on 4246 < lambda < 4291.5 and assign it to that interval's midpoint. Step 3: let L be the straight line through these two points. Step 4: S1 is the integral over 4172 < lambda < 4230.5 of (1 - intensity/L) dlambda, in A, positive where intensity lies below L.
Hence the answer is -4.4 A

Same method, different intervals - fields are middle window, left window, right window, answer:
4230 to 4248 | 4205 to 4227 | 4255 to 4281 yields -0.2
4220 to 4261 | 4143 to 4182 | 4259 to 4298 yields -3.8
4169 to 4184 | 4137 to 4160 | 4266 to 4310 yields -1.1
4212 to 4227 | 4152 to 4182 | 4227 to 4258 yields -0.7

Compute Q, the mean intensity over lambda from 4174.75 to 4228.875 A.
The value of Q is 31.3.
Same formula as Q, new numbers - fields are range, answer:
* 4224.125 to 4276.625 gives 31.7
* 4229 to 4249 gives 32.5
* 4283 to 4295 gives 31.5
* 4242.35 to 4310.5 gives 29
